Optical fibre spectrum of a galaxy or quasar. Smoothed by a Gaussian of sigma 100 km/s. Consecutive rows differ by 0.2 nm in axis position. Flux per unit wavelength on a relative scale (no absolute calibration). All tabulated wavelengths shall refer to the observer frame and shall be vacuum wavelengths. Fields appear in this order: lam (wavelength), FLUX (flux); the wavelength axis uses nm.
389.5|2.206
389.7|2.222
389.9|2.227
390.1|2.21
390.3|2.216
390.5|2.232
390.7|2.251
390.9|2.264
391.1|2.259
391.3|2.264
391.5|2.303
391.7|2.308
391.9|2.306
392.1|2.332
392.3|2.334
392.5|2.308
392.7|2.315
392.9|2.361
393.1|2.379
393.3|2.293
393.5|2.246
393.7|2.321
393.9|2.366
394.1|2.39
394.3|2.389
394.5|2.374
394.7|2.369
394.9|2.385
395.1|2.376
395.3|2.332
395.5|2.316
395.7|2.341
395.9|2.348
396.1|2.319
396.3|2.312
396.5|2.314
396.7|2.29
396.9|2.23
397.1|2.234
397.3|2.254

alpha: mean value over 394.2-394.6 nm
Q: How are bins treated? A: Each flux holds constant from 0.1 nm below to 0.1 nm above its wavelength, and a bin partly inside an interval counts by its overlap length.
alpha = 2.38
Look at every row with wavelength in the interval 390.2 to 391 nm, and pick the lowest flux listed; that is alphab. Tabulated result 2.216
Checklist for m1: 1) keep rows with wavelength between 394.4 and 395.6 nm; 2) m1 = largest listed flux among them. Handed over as 2.385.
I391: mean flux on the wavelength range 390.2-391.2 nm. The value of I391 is 2.24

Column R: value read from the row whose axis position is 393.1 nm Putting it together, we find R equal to 2.379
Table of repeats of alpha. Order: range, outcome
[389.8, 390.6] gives 2.22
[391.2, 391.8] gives 2.29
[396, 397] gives 2.29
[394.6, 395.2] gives 2.38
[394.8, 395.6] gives 2.35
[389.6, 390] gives 2.22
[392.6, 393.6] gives 2.32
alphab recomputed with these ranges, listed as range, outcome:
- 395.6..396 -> 2.341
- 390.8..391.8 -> 2.259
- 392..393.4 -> 2.293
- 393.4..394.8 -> 2.246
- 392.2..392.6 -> 2.308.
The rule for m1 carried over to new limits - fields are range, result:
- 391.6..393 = 2.361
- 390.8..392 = 2.308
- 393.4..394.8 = 2.39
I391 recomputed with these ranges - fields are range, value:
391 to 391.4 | 2.26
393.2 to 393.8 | 2.29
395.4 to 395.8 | 2.33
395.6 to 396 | 2.34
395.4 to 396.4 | 2.33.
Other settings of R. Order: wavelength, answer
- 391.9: 2.306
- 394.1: 2.39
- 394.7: 2.369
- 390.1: 2.21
